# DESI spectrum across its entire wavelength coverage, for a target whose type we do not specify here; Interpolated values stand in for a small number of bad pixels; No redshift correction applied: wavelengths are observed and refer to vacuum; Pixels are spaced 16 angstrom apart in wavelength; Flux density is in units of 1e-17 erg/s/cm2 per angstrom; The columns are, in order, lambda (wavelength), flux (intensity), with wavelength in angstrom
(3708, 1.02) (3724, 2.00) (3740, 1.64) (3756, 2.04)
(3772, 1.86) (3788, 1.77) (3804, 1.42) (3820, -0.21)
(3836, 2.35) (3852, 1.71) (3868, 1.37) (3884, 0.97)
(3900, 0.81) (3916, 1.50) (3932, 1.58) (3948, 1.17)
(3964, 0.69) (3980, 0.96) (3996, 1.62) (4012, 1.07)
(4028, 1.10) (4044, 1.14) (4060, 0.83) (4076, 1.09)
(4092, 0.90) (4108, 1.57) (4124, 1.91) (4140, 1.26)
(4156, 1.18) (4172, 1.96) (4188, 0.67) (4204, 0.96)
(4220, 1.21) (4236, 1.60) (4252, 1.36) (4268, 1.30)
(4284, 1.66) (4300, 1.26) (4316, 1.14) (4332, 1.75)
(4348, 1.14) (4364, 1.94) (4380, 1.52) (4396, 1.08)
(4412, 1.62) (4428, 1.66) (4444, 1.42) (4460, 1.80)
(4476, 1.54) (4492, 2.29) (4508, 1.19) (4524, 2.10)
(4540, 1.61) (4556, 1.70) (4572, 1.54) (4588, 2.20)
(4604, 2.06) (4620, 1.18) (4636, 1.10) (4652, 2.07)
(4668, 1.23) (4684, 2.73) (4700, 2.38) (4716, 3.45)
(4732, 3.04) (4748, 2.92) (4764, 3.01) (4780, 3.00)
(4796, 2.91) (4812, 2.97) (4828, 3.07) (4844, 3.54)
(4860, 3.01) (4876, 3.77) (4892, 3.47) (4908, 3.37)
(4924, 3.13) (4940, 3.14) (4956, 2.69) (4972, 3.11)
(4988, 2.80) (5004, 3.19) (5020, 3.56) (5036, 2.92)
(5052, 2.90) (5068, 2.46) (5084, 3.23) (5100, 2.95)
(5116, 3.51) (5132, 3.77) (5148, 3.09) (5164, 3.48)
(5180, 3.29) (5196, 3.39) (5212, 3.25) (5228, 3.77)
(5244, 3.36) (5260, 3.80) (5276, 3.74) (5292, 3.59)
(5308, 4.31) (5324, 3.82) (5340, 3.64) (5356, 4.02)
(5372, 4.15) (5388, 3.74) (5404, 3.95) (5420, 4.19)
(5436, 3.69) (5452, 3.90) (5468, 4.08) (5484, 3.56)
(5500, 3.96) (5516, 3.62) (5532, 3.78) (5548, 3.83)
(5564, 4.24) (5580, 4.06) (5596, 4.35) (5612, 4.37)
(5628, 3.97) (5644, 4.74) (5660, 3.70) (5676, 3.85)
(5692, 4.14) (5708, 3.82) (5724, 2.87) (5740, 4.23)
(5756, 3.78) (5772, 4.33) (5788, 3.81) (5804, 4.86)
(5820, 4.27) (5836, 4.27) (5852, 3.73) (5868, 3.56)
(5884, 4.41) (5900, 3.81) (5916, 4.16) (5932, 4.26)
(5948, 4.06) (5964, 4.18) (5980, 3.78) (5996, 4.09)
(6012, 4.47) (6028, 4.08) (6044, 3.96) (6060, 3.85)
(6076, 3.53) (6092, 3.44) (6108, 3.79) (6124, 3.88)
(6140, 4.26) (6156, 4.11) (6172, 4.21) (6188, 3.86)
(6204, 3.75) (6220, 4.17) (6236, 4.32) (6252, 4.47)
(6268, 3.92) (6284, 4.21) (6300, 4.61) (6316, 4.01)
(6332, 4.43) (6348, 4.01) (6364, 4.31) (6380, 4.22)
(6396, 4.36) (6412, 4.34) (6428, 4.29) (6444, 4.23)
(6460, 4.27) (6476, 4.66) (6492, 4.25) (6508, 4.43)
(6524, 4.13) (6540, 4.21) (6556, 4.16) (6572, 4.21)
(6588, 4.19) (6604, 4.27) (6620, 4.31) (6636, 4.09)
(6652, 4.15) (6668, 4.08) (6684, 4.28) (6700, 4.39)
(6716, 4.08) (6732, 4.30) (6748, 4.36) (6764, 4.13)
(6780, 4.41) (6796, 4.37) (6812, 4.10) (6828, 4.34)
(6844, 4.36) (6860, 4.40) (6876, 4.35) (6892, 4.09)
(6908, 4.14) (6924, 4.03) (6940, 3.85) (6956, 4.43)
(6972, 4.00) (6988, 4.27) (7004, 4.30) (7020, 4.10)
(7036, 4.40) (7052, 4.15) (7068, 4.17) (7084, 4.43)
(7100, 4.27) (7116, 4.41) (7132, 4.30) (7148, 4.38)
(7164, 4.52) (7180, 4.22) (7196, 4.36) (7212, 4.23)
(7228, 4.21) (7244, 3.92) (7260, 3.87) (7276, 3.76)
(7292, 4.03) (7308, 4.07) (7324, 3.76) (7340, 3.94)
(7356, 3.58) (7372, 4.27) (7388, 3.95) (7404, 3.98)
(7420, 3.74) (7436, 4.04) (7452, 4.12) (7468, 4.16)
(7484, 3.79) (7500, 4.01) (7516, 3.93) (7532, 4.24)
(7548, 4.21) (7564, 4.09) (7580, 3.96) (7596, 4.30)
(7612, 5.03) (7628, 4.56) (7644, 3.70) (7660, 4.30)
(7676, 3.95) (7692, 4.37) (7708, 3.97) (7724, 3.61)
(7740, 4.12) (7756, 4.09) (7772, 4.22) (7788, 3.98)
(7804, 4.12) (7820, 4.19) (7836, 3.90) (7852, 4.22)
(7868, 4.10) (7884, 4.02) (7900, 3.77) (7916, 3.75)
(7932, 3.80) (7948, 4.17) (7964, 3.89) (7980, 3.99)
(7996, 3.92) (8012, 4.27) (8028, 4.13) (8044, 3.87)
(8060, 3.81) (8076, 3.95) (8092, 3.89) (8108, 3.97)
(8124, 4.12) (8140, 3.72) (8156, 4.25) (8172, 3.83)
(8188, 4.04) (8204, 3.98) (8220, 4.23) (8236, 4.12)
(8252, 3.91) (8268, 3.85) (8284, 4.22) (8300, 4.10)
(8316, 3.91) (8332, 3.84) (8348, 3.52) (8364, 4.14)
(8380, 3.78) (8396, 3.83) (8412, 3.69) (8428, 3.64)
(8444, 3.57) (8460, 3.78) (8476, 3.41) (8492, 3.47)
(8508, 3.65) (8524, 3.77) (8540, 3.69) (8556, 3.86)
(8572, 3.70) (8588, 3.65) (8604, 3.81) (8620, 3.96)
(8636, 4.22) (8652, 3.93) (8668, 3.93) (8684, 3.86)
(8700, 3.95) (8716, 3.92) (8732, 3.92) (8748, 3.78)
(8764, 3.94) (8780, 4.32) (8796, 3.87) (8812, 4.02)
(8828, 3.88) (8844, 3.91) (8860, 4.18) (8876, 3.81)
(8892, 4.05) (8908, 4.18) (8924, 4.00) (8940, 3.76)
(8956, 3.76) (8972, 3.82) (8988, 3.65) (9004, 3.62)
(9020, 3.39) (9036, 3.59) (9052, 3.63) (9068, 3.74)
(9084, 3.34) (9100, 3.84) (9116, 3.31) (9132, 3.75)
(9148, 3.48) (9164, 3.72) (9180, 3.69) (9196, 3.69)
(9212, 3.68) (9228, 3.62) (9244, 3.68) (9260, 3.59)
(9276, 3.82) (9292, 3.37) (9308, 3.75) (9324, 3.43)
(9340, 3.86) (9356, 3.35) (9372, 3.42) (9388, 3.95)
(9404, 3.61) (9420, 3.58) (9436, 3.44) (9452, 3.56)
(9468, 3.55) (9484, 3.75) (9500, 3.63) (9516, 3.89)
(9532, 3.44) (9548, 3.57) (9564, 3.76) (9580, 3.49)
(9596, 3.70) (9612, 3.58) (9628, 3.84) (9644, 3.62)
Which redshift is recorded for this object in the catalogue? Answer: 0.18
